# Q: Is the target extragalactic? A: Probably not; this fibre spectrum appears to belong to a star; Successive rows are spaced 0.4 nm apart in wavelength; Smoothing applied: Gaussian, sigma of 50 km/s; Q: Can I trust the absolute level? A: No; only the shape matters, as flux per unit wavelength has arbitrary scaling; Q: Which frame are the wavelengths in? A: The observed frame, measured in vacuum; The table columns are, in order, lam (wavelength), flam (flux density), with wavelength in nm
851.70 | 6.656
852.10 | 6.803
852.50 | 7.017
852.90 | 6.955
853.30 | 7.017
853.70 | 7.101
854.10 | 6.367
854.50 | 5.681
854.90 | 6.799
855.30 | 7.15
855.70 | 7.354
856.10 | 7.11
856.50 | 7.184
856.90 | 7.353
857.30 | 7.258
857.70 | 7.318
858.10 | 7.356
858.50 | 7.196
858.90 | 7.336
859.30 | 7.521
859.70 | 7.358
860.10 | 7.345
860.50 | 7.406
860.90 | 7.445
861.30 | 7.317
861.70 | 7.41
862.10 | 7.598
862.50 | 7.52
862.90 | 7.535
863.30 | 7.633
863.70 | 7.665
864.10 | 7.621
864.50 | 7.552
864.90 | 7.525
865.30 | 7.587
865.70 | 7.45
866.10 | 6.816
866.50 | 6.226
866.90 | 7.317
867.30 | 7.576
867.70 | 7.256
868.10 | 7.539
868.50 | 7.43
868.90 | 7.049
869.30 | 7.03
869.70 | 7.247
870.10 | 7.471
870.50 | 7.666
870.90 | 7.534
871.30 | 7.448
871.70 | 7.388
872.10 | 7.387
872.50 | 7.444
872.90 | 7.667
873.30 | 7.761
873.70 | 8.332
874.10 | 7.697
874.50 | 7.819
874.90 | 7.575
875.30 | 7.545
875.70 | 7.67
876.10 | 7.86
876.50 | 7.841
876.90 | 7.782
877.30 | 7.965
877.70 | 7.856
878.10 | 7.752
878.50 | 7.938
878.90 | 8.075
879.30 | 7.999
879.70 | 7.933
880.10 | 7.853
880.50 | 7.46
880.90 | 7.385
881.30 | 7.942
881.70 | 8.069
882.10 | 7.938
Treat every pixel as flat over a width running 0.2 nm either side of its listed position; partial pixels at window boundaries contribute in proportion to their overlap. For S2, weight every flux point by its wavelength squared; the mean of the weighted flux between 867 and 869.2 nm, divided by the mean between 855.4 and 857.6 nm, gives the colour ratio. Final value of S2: 1.04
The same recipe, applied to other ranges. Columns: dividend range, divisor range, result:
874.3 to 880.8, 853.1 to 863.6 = 1.13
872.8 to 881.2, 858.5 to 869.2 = 1.09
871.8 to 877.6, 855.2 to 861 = 1.10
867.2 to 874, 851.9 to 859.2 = 1.10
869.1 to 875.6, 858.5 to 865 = 1.04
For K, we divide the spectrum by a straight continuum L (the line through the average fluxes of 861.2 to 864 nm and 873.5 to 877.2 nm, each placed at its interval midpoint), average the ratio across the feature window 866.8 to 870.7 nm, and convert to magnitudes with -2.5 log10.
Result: 0.04 mag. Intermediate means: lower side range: 7.54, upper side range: 7.8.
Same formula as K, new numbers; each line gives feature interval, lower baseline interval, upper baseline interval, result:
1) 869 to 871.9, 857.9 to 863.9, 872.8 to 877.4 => 0.04 mag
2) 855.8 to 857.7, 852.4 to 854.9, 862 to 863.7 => -0.04 mag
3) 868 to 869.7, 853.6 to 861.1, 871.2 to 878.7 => 0.04 mag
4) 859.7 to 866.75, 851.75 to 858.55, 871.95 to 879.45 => -0.01 mag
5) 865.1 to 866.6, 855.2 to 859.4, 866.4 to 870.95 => 0.03 mag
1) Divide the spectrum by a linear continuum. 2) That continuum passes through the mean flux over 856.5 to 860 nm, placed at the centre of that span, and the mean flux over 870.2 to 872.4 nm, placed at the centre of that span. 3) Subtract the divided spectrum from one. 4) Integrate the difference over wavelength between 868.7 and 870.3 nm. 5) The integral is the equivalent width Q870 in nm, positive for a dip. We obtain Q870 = 0.06 nm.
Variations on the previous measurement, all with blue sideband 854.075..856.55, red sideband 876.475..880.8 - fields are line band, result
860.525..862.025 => -0.070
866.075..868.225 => 0.061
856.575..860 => -0.190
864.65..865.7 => -0.041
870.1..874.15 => -0.033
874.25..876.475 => 0.000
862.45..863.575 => -0.066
